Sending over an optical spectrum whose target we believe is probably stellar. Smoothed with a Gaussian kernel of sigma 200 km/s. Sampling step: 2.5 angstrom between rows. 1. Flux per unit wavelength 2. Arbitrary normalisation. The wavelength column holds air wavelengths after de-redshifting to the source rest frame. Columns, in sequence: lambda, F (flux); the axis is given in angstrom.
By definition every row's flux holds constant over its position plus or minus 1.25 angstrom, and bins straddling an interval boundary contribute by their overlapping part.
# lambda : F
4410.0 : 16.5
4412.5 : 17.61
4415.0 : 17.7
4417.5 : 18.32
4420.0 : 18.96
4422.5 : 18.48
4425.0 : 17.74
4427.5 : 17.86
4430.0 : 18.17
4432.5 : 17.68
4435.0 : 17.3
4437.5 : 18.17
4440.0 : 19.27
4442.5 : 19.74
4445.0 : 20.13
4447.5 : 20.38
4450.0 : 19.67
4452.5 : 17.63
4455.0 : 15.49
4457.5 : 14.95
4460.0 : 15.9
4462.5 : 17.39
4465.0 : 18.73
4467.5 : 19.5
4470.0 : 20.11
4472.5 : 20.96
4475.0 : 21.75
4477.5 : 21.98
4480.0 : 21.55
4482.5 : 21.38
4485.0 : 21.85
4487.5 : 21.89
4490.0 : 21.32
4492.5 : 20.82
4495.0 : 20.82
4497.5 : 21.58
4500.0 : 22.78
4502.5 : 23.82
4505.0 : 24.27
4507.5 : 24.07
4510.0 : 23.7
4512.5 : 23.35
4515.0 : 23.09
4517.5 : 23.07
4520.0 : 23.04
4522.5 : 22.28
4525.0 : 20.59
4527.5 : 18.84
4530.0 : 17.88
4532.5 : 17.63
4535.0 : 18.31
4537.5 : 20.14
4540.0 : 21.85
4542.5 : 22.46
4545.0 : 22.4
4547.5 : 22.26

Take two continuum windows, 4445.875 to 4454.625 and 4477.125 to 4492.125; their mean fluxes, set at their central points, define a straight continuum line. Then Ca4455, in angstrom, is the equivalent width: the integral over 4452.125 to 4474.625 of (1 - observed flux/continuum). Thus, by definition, 2.20 angstrom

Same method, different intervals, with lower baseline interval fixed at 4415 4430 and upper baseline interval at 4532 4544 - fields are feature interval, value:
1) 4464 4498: -3.10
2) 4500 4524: -4.28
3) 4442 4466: 1.06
